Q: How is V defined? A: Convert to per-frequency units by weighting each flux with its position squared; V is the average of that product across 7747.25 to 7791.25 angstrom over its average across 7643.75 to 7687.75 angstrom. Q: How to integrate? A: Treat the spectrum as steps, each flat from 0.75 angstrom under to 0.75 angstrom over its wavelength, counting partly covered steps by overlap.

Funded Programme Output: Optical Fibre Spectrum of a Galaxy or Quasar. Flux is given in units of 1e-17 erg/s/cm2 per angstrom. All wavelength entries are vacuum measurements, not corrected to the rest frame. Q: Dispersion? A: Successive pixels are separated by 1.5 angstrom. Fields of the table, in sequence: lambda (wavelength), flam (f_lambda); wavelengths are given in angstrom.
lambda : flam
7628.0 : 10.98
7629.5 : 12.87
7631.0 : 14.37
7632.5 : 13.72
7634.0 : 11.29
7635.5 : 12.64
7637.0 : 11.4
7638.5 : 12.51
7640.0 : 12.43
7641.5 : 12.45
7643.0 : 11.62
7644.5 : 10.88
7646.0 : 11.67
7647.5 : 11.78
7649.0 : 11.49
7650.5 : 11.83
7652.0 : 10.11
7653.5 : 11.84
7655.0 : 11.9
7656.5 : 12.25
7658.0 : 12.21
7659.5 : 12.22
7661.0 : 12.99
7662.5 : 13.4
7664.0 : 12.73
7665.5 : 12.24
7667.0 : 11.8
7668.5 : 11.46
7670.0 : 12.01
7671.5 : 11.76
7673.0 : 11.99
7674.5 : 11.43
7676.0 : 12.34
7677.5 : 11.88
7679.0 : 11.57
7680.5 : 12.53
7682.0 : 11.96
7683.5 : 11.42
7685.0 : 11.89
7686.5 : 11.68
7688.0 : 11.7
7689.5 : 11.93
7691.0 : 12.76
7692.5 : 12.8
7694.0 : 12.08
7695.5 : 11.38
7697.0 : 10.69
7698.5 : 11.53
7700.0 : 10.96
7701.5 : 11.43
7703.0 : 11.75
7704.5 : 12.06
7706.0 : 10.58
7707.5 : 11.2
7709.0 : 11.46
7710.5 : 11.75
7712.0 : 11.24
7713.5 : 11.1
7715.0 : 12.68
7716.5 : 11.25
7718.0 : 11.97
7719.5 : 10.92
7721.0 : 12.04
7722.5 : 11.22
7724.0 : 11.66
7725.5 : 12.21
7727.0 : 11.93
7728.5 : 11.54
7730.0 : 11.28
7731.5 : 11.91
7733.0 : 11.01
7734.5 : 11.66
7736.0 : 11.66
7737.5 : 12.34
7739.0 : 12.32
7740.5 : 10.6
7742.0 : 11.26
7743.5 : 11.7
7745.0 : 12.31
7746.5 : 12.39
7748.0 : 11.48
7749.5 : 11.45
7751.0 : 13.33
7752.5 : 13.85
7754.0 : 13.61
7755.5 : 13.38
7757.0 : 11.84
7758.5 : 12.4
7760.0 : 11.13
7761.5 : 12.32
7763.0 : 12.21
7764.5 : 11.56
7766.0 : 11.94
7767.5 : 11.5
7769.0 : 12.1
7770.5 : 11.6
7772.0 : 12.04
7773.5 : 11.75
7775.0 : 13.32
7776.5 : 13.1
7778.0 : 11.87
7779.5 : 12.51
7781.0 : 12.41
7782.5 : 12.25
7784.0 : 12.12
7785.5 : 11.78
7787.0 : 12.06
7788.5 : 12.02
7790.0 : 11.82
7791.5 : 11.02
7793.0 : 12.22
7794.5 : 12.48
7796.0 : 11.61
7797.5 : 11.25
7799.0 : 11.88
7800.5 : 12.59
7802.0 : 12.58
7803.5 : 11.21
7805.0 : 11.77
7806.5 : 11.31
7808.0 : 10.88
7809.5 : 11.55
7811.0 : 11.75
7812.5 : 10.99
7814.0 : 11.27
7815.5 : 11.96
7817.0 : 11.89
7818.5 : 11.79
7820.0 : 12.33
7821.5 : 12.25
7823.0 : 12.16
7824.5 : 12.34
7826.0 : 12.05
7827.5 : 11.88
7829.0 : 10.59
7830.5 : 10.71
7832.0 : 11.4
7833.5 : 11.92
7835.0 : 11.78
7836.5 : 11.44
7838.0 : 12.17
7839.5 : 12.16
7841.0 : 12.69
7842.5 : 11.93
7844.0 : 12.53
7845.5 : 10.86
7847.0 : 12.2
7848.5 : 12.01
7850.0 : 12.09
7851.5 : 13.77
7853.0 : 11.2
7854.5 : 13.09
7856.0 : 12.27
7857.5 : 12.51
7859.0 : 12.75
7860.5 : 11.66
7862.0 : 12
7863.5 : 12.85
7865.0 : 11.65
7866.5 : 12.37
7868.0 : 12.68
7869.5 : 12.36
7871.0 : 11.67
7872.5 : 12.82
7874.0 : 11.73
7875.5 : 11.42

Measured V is 1.05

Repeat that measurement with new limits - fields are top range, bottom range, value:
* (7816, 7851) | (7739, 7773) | 1.00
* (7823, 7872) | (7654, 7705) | 1.05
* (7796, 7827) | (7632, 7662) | 1.03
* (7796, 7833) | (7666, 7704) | 1.02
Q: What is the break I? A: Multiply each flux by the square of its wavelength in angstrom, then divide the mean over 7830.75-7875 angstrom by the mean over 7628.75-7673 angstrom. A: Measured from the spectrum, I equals 1.05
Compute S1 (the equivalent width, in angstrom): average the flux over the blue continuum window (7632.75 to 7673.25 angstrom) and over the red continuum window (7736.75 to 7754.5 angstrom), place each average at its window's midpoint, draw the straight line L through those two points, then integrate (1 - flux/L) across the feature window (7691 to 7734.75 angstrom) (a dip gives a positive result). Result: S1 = 2.0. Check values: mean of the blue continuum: 12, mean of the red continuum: 12.2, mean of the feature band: 11.6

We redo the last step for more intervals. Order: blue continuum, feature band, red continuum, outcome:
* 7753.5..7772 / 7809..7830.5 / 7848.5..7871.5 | 0.9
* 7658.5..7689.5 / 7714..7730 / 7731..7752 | 0.3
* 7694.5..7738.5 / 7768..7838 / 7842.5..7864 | 0.7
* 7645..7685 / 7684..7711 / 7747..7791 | 0.9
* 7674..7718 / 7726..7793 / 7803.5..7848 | -1.9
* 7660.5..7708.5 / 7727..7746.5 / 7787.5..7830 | 0.2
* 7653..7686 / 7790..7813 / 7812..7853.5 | 0.5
